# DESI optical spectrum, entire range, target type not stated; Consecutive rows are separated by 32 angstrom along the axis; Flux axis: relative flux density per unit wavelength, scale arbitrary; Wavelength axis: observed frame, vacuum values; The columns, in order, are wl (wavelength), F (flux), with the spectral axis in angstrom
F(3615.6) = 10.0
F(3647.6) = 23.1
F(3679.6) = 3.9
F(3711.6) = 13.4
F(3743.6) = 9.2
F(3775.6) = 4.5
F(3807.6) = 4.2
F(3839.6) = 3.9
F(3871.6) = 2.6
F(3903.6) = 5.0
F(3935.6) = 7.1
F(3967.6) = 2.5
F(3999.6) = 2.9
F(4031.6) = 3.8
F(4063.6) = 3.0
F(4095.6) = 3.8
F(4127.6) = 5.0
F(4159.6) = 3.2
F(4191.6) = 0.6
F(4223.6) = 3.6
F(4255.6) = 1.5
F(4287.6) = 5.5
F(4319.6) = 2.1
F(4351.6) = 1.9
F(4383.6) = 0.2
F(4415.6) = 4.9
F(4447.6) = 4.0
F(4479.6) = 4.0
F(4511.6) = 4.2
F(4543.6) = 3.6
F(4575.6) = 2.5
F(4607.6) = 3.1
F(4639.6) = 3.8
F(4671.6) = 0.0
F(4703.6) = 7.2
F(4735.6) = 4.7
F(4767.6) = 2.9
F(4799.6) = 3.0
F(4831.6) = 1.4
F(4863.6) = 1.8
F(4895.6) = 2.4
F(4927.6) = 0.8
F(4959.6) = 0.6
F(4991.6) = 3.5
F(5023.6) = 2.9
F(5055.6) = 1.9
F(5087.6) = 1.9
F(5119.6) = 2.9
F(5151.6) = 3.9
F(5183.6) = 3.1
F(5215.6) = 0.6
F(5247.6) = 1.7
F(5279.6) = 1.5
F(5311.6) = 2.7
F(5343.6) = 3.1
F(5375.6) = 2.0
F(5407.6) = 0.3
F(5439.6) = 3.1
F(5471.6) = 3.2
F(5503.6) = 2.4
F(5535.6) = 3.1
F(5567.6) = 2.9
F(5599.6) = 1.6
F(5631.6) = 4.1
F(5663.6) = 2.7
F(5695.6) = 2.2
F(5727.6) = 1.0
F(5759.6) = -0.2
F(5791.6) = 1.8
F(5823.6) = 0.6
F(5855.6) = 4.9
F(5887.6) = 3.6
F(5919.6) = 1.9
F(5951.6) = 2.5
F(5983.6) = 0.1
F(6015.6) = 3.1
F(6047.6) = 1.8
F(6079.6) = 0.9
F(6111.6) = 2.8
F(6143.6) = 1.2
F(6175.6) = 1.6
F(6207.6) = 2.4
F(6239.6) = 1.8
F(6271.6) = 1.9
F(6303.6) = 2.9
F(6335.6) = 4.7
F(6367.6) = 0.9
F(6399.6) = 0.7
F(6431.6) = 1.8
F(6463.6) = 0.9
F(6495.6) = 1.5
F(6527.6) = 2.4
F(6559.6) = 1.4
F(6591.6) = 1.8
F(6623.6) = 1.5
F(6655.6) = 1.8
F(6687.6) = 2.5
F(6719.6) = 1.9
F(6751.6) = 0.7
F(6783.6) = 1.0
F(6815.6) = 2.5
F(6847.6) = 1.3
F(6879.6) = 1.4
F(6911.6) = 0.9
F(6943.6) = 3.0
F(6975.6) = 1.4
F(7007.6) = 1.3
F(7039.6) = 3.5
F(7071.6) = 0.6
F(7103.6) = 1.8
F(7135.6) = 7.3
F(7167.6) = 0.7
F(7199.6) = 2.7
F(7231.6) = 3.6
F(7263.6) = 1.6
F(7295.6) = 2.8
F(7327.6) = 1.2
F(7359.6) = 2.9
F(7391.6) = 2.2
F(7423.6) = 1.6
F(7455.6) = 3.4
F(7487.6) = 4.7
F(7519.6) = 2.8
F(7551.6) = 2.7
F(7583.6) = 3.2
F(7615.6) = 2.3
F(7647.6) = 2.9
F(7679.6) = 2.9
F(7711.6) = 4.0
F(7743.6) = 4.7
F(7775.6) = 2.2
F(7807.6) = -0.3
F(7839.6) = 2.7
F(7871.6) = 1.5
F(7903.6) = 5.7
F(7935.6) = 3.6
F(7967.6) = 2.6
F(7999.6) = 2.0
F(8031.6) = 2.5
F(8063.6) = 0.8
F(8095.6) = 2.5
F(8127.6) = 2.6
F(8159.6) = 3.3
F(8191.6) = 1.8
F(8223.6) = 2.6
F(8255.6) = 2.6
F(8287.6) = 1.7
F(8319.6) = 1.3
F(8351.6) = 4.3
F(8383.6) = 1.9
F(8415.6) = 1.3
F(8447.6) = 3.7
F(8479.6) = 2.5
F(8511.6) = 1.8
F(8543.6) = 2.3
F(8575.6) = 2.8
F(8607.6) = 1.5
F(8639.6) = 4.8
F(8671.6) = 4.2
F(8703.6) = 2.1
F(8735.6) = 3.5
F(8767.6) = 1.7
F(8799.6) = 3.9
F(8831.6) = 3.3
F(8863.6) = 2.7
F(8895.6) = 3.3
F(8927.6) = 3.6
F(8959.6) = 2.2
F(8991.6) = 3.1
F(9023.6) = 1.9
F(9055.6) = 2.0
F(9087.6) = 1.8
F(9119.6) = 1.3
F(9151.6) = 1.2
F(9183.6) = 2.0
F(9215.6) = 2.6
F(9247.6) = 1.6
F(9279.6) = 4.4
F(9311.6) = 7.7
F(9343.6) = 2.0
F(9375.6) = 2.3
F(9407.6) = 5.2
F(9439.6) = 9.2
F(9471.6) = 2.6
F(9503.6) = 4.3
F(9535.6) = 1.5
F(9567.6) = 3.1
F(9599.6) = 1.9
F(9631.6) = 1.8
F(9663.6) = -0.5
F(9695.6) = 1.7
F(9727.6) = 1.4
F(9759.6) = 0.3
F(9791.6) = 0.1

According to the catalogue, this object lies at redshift 0.911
